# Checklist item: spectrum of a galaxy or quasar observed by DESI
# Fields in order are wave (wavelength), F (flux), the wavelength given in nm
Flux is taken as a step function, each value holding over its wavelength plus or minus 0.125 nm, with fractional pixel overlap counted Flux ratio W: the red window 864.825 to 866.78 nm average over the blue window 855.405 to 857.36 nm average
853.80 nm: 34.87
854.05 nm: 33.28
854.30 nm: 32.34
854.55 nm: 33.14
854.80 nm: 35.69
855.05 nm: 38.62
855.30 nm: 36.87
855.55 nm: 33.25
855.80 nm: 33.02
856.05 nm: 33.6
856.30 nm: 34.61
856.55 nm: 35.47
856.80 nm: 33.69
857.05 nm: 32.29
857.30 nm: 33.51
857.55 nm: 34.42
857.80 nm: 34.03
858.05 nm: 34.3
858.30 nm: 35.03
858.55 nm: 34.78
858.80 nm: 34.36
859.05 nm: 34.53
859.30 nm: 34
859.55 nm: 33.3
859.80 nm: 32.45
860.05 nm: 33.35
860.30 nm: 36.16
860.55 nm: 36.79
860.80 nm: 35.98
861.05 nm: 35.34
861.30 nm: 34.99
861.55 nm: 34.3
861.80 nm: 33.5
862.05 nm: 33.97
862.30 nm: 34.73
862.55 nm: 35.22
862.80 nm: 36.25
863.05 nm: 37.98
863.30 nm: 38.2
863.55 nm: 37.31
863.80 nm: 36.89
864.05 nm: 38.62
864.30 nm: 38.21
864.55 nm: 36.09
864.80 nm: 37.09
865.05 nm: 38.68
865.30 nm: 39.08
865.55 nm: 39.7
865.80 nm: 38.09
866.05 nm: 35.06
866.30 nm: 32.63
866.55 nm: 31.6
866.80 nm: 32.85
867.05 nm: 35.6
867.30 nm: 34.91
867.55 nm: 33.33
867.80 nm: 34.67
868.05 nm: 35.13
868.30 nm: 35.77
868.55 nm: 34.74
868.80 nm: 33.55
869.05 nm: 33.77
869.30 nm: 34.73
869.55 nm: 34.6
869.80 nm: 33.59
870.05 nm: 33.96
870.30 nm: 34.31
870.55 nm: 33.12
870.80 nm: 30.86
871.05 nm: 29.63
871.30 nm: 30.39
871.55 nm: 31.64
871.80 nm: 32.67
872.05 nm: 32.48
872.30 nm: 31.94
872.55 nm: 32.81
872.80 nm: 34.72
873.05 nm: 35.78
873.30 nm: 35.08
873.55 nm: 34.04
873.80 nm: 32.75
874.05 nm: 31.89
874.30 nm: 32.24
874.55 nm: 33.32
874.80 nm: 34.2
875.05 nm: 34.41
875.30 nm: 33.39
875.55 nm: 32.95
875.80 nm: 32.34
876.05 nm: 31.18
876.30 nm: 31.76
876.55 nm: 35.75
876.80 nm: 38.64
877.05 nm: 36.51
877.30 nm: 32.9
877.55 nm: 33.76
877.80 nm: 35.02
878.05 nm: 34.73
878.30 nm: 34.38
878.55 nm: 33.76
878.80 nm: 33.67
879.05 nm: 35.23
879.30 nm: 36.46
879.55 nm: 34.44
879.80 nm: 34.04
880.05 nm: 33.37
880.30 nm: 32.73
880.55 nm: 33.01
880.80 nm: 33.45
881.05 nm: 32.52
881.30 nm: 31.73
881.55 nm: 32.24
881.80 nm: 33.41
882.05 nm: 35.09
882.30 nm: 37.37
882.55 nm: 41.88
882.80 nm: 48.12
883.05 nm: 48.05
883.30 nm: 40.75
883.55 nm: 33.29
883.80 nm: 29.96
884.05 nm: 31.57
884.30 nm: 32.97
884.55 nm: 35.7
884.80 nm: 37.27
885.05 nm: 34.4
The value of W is 1.08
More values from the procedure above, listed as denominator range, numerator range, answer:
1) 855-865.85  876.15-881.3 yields 0.96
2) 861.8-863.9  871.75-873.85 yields 0.93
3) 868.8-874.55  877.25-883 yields 1.06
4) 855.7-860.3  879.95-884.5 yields 1.05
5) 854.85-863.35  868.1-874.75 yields 0.96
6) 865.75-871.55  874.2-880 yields 1.01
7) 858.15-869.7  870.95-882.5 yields 0.95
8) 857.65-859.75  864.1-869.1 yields 1.04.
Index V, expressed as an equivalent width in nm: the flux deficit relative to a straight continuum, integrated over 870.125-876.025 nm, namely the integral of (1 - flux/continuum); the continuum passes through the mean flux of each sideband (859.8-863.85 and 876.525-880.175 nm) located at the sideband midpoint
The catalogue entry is 0.36 nm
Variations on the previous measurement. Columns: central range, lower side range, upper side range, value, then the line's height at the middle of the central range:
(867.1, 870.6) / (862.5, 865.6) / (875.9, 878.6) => 0.20 nm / 36.5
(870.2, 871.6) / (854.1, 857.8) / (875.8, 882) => 0.10 nm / 34.1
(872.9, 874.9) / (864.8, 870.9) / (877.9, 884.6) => 0.08 nm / 35.1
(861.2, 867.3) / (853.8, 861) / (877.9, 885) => -0.25 nm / 34.7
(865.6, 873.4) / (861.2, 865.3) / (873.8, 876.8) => 0.24 nm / 34.8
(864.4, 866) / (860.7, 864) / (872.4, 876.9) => -0.12 nm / 35.3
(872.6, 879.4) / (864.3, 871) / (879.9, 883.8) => 0.31 nm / 35.7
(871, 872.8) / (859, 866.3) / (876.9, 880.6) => 0.16 nm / 35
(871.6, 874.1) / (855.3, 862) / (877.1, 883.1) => 0.11 nm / 35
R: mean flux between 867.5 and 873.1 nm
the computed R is 33.4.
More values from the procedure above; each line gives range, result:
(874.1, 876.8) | 33.4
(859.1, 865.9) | 36.1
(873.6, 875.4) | 33.2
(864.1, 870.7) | 35.2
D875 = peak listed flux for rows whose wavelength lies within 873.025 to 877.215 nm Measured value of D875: 38.64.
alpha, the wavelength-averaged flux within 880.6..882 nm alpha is 32.8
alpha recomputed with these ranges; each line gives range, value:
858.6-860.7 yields 34.4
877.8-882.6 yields 34.3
